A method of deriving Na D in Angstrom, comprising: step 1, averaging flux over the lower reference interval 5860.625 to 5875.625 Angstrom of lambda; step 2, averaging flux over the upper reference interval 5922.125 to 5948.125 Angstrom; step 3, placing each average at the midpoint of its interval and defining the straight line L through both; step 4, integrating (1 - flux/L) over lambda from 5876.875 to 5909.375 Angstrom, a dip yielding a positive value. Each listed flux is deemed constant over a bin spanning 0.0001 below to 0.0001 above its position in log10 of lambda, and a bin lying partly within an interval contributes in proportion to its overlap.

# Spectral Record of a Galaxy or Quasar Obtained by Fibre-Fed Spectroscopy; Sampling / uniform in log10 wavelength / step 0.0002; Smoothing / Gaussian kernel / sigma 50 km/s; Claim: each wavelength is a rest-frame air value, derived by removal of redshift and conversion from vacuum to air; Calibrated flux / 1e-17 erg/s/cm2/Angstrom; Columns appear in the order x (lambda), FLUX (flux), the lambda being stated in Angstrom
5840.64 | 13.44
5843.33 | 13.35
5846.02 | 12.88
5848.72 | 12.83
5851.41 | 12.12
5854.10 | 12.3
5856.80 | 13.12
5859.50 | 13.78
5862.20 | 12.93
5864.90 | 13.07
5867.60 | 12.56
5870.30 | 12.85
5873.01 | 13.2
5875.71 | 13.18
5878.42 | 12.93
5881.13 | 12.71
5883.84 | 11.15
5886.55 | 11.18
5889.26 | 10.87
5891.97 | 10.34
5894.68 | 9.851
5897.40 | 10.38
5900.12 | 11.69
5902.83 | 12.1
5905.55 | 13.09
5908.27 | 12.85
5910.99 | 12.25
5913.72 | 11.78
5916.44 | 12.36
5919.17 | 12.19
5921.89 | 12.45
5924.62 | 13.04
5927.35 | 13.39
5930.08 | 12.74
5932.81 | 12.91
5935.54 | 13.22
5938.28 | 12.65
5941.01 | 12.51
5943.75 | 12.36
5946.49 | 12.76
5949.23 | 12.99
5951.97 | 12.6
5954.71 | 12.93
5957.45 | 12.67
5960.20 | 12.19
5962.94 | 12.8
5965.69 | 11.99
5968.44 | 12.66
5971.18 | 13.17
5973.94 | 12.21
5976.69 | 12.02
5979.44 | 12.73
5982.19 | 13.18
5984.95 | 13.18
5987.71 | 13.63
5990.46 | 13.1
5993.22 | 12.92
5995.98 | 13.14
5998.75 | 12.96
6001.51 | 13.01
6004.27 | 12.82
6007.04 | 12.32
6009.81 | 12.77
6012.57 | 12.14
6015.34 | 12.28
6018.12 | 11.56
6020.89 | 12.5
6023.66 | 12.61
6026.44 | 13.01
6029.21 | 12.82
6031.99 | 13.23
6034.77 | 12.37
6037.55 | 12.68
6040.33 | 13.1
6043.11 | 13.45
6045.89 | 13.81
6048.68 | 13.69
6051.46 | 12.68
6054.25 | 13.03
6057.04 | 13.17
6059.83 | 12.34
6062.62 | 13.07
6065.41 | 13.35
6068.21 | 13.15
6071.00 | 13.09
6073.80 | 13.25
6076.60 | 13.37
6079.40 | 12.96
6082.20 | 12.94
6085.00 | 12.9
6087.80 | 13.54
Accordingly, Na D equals 3.31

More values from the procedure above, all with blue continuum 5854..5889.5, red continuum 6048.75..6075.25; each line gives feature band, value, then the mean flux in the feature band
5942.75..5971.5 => 0.40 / 12.6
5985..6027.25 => 0.63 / 12.7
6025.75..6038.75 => 0.17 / 12.8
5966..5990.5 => 0.07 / 12.8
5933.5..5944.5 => 0.05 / 12.7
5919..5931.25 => -0.08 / 12.8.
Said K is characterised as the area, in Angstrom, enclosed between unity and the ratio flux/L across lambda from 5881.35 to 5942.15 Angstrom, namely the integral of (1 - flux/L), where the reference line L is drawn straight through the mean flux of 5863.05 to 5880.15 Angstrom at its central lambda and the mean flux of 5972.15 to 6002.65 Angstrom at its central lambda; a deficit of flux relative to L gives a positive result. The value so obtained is 4.16 Angstrom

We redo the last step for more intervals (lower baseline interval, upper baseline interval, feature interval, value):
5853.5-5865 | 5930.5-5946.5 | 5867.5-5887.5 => 0.78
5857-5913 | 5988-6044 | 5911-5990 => -1.46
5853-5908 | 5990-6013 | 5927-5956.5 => -0.72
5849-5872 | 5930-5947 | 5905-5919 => 0.40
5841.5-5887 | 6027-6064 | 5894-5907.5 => 1.31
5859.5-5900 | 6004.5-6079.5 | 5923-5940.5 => -0.97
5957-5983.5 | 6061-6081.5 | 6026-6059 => -0.23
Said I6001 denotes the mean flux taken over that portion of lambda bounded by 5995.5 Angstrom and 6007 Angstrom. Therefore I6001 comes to 12.9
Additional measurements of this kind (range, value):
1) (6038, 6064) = 13.1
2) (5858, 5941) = 12.3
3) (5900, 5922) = 12.3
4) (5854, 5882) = 13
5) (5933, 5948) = 12.7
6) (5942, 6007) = 12.8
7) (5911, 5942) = 12.6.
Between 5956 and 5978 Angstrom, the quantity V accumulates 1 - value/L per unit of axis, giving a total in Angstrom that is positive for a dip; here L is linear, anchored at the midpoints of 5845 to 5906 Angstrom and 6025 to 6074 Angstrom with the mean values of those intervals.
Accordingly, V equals 0.3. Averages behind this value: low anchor 12.2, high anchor 13.1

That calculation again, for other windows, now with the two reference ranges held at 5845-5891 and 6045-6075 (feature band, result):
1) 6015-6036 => 0.8 Angstrom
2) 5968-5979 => 0.3 Angstrom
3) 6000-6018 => 0.7 Angstrom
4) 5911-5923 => 0.5 Angstrom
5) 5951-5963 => 0.2 Angstrom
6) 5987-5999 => -0.2 Angstrom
